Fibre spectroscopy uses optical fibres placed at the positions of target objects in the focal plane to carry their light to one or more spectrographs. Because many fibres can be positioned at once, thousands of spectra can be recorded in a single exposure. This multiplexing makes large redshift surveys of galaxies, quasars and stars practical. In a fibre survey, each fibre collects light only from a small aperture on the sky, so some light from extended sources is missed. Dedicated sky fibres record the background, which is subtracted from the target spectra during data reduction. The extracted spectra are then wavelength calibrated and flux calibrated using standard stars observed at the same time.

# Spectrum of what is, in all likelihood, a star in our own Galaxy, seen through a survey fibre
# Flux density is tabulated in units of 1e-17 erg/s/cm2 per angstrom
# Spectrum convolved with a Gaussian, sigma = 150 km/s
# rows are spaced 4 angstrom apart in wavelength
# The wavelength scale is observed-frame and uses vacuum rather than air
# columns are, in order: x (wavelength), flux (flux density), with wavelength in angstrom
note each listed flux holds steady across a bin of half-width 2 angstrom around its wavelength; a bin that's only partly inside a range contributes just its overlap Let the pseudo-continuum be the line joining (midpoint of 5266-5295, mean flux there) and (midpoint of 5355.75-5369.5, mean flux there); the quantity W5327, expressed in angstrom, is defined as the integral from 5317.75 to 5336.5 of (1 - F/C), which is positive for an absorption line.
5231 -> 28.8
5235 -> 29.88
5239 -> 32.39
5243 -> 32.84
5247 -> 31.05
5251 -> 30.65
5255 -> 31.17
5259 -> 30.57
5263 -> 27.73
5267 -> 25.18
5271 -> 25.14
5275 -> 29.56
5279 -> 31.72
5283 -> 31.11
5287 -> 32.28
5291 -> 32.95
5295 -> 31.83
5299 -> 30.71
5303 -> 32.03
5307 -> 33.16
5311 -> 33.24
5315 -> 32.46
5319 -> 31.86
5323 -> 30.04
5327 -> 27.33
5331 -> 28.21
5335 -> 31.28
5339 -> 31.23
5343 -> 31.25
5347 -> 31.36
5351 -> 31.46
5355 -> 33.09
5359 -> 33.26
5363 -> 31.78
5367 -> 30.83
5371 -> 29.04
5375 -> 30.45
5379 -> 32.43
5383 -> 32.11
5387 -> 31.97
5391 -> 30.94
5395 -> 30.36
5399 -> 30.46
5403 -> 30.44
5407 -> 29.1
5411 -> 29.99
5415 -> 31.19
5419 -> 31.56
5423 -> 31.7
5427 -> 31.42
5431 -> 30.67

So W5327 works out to 0.9 angstrom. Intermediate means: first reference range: 30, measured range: 29.6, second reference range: 32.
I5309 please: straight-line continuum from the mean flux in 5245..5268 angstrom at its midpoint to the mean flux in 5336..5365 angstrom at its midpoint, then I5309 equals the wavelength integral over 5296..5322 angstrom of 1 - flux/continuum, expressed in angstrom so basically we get -1.07 angstrom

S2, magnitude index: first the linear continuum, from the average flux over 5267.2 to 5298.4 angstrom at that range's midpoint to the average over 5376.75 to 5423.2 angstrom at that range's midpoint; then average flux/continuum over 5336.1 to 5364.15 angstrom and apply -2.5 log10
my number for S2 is -0.04 mag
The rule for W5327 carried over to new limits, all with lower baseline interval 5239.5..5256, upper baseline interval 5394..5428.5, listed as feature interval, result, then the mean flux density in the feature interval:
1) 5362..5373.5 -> 0.2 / 30.4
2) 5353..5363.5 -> -0.6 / 32.8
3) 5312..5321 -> -0.3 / 32.3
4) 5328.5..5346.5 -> 0.3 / 30.5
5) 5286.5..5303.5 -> -0.3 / 31.9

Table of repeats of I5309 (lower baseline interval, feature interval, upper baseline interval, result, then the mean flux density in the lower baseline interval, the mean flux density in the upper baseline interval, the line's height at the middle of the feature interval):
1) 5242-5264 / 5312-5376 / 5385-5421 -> -0.6 angstrom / 30.7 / 30.7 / 30.7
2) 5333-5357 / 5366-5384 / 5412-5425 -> 0.3 angstrom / 31.6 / 31.4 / 31.5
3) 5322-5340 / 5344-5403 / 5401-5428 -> -2.4 angstrom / 29.5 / 30.7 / 30.1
